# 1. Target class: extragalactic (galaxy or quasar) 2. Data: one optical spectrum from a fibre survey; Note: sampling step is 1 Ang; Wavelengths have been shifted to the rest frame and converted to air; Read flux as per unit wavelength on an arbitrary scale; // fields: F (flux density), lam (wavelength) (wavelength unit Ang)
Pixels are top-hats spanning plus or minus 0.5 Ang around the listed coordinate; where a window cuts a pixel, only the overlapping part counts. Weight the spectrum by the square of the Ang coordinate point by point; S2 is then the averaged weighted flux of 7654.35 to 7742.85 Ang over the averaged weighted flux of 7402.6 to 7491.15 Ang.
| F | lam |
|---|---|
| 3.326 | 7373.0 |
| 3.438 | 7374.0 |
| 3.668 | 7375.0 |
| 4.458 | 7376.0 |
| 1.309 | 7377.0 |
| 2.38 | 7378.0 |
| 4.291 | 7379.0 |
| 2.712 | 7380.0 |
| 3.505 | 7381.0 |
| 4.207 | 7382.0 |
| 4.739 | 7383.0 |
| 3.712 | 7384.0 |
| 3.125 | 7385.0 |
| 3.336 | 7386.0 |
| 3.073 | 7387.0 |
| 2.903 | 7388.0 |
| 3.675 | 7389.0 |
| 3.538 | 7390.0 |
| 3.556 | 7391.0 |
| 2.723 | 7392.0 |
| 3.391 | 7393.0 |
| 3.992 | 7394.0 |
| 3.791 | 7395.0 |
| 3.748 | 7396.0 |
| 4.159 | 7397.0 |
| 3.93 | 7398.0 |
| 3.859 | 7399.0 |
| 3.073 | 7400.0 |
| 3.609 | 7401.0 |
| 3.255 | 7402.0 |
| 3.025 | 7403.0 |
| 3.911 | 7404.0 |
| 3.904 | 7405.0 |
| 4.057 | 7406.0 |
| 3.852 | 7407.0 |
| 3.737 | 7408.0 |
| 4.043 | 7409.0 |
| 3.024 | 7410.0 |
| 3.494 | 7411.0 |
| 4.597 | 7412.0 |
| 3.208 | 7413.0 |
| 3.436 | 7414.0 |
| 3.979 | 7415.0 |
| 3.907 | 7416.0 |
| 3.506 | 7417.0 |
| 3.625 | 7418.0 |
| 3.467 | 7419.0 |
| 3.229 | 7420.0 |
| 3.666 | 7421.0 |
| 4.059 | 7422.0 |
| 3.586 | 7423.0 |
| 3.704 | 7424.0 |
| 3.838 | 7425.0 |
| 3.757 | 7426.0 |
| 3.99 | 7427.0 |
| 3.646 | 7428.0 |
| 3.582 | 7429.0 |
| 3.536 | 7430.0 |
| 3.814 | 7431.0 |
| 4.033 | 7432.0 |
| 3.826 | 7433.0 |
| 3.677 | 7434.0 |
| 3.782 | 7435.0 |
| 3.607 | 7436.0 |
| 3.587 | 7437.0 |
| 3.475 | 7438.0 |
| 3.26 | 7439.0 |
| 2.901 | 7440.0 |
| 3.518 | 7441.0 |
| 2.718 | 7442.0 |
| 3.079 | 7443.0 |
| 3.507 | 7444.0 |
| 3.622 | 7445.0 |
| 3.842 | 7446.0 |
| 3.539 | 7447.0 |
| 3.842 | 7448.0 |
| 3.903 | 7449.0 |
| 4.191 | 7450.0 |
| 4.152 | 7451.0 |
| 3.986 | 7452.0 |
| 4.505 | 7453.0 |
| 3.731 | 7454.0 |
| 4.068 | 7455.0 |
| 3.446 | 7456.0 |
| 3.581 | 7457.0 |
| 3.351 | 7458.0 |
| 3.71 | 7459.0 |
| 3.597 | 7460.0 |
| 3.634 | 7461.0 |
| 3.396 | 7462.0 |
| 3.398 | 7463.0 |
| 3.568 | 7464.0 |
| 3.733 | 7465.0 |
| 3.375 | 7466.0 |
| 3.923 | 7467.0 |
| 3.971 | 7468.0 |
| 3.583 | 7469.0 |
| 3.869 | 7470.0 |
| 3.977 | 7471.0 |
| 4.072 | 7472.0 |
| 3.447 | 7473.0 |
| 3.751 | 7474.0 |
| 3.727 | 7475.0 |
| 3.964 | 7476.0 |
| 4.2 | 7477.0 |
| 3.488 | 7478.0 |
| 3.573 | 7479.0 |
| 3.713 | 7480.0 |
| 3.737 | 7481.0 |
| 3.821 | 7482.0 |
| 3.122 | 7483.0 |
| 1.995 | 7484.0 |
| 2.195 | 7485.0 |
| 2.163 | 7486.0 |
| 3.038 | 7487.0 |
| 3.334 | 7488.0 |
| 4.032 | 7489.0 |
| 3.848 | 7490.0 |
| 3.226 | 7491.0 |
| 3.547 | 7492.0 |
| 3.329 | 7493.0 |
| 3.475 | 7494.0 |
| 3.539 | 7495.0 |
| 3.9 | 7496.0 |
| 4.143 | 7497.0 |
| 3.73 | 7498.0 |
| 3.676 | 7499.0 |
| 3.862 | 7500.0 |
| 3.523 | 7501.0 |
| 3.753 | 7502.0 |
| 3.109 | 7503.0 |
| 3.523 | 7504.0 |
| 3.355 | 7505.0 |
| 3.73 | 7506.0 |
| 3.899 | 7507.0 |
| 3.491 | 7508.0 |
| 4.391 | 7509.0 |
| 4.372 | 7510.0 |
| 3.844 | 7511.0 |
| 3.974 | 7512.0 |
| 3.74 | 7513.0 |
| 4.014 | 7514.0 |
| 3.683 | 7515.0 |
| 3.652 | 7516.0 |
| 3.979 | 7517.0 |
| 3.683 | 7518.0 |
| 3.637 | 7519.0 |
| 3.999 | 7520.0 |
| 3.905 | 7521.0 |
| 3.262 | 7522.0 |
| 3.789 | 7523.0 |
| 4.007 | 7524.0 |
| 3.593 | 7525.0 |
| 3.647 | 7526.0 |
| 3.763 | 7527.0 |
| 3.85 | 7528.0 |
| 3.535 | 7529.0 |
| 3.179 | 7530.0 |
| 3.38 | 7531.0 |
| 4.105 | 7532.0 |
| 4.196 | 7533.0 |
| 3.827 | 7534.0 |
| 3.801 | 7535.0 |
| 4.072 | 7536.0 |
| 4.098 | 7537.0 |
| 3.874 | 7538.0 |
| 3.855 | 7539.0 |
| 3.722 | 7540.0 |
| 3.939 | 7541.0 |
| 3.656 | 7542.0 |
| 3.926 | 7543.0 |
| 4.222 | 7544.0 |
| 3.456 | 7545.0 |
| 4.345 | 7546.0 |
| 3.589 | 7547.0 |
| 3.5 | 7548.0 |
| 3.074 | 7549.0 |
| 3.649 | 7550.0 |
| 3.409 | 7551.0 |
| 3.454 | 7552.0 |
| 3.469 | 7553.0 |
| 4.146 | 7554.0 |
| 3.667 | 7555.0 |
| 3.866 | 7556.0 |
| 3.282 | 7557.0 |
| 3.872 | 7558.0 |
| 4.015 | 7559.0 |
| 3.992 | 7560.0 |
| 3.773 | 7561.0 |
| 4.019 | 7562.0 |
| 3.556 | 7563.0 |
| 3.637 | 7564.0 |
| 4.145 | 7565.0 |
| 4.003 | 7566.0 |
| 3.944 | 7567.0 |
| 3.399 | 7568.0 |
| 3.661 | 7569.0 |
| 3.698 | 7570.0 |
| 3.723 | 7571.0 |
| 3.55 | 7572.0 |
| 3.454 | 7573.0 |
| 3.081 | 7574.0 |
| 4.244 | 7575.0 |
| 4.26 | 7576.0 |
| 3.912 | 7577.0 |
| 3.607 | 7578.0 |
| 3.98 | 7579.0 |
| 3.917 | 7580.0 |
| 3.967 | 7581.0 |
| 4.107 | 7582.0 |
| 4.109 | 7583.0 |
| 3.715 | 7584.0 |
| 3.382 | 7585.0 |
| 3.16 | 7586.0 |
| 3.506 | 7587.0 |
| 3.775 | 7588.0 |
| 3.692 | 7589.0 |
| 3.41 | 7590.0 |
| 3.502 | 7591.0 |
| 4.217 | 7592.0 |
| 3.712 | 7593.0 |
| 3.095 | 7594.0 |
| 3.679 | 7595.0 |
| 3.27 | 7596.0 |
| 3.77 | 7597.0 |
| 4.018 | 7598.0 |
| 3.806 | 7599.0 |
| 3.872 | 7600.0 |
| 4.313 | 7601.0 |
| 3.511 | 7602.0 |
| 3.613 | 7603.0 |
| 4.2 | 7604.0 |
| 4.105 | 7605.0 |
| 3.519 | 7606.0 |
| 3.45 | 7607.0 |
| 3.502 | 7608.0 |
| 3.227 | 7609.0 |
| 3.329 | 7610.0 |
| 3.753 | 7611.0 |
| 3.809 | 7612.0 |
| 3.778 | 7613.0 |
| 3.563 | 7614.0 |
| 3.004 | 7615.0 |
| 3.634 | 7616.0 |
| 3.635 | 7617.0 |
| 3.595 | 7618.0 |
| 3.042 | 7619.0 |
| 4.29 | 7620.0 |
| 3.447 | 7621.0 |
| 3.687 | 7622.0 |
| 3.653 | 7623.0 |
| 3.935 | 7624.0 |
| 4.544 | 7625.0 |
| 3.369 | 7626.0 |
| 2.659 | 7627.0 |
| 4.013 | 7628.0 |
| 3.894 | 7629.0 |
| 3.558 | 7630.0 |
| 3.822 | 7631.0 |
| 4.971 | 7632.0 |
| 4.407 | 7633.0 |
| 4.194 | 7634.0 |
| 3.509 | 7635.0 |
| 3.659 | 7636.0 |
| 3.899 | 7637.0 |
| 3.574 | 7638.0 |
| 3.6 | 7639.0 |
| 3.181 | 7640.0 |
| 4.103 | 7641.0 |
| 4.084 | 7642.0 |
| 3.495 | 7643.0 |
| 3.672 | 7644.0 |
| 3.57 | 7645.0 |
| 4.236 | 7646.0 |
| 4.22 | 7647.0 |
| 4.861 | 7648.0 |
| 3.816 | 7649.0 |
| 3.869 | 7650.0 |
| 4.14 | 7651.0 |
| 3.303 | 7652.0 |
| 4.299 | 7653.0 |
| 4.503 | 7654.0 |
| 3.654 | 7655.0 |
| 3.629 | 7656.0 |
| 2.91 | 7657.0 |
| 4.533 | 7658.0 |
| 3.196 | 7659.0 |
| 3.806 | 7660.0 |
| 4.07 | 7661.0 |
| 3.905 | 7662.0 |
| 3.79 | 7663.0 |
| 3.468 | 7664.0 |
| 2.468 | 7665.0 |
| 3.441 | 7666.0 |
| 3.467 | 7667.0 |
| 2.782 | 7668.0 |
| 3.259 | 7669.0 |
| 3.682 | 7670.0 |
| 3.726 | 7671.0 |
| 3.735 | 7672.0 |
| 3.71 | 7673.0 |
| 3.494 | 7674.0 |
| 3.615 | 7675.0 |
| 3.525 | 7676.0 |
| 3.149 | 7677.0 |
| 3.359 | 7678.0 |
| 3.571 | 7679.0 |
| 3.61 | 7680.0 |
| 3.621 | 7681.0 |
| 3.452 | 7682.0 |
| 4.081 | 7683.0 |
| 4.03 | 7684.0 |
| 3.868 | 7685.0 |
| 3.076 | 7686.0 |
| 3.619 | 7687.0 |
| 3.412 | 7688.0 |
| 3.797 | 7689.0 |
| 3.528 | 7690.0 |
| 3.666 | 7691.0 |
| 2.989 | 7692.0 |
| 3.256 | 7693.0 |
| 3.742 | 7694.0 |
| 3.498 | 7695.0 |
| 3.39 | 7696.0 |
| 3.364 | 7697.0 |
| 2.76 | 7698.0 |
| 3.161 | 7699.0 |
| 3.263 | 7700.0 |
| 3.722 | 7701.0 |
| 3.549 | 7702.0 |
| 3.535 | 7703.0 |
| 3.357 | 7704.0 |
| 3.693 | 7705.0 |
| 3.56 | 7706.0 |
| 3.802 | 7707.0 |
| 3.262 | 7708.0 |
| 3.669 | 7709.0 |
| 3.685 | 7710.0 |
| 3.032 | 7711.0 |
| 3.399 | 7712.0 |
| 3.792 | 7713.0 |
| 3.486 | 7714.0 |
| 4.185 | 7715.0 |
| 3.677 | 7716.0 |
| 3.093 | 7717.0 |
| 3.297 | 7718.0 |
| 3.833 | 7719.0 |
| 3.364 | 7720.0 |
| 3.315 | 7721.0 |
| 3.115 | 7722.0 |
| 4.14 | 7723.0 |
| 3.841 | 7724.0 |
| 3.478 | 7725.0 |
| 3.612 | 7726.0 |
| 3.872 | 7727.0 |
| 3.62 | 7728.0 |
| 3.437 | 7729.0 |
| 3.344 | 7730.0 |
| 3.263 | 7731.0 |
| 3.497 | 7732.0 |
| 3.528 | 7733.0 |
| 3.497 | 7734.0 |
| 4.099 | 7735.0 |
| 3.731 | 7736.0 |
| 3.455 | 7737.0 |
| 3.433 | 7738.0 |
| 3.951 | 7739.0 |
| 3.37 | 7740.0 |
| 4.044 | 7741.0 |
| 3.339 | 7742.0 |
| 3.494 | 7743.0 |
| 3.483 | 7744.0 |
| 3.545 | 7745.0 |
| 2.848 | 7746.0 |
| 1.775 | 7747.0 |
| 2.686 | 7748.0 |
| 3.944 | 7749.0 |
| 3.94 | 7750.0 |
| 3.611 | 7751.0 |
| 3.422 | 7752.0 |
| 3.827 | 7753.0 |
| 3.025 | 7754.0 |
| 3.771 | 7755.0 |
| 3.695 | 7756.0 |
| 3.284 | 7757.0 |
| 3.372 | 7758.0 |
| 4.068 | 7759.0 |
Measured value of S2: 1.04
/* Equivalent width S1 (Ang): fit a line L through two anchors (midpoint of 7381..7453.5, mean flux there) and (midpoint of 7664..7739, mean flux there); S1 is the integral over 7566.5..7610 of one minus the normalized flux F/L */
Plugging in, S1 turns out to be -1.7 Ang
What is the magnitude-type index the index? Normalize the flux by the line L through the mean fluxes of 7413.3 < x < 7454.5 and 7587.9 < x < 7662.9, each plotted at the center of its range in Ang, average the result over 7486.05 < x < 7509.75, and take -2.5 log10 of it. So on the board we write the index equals 0.03 mag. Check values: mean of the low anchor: 3.67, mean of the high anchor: 3.76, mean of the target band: 3.61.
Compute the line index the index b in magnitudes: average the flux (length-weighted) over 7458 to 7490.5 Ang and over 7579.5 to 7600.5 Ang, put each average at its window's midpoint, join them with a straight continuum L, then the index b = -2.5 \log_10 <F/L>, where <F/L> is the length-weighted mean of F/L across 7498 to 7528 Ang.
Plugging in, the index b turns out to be -0.05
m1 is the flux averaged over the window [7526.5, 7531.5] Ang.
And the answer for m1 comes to 3.54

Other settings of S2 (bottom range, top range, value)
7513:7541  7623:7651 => 1.06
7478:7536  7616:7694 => 1.06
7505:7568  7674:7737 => 0.97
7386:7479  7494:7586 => 1.06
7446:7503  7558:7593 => 1.07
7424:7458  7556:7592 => 1.06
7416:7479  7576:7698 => 1.05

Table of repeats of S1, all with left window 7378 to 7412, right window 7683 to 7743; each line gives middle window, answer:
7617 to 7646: -1.8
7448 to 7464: -0.8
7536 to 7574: -1.9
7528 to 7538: -0.7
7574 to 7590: -1.0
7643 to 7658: -1.5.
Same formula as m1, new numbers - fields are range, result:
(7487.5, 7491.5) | 3.61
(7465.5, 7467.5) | 3.65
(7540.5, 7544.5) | 3.94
